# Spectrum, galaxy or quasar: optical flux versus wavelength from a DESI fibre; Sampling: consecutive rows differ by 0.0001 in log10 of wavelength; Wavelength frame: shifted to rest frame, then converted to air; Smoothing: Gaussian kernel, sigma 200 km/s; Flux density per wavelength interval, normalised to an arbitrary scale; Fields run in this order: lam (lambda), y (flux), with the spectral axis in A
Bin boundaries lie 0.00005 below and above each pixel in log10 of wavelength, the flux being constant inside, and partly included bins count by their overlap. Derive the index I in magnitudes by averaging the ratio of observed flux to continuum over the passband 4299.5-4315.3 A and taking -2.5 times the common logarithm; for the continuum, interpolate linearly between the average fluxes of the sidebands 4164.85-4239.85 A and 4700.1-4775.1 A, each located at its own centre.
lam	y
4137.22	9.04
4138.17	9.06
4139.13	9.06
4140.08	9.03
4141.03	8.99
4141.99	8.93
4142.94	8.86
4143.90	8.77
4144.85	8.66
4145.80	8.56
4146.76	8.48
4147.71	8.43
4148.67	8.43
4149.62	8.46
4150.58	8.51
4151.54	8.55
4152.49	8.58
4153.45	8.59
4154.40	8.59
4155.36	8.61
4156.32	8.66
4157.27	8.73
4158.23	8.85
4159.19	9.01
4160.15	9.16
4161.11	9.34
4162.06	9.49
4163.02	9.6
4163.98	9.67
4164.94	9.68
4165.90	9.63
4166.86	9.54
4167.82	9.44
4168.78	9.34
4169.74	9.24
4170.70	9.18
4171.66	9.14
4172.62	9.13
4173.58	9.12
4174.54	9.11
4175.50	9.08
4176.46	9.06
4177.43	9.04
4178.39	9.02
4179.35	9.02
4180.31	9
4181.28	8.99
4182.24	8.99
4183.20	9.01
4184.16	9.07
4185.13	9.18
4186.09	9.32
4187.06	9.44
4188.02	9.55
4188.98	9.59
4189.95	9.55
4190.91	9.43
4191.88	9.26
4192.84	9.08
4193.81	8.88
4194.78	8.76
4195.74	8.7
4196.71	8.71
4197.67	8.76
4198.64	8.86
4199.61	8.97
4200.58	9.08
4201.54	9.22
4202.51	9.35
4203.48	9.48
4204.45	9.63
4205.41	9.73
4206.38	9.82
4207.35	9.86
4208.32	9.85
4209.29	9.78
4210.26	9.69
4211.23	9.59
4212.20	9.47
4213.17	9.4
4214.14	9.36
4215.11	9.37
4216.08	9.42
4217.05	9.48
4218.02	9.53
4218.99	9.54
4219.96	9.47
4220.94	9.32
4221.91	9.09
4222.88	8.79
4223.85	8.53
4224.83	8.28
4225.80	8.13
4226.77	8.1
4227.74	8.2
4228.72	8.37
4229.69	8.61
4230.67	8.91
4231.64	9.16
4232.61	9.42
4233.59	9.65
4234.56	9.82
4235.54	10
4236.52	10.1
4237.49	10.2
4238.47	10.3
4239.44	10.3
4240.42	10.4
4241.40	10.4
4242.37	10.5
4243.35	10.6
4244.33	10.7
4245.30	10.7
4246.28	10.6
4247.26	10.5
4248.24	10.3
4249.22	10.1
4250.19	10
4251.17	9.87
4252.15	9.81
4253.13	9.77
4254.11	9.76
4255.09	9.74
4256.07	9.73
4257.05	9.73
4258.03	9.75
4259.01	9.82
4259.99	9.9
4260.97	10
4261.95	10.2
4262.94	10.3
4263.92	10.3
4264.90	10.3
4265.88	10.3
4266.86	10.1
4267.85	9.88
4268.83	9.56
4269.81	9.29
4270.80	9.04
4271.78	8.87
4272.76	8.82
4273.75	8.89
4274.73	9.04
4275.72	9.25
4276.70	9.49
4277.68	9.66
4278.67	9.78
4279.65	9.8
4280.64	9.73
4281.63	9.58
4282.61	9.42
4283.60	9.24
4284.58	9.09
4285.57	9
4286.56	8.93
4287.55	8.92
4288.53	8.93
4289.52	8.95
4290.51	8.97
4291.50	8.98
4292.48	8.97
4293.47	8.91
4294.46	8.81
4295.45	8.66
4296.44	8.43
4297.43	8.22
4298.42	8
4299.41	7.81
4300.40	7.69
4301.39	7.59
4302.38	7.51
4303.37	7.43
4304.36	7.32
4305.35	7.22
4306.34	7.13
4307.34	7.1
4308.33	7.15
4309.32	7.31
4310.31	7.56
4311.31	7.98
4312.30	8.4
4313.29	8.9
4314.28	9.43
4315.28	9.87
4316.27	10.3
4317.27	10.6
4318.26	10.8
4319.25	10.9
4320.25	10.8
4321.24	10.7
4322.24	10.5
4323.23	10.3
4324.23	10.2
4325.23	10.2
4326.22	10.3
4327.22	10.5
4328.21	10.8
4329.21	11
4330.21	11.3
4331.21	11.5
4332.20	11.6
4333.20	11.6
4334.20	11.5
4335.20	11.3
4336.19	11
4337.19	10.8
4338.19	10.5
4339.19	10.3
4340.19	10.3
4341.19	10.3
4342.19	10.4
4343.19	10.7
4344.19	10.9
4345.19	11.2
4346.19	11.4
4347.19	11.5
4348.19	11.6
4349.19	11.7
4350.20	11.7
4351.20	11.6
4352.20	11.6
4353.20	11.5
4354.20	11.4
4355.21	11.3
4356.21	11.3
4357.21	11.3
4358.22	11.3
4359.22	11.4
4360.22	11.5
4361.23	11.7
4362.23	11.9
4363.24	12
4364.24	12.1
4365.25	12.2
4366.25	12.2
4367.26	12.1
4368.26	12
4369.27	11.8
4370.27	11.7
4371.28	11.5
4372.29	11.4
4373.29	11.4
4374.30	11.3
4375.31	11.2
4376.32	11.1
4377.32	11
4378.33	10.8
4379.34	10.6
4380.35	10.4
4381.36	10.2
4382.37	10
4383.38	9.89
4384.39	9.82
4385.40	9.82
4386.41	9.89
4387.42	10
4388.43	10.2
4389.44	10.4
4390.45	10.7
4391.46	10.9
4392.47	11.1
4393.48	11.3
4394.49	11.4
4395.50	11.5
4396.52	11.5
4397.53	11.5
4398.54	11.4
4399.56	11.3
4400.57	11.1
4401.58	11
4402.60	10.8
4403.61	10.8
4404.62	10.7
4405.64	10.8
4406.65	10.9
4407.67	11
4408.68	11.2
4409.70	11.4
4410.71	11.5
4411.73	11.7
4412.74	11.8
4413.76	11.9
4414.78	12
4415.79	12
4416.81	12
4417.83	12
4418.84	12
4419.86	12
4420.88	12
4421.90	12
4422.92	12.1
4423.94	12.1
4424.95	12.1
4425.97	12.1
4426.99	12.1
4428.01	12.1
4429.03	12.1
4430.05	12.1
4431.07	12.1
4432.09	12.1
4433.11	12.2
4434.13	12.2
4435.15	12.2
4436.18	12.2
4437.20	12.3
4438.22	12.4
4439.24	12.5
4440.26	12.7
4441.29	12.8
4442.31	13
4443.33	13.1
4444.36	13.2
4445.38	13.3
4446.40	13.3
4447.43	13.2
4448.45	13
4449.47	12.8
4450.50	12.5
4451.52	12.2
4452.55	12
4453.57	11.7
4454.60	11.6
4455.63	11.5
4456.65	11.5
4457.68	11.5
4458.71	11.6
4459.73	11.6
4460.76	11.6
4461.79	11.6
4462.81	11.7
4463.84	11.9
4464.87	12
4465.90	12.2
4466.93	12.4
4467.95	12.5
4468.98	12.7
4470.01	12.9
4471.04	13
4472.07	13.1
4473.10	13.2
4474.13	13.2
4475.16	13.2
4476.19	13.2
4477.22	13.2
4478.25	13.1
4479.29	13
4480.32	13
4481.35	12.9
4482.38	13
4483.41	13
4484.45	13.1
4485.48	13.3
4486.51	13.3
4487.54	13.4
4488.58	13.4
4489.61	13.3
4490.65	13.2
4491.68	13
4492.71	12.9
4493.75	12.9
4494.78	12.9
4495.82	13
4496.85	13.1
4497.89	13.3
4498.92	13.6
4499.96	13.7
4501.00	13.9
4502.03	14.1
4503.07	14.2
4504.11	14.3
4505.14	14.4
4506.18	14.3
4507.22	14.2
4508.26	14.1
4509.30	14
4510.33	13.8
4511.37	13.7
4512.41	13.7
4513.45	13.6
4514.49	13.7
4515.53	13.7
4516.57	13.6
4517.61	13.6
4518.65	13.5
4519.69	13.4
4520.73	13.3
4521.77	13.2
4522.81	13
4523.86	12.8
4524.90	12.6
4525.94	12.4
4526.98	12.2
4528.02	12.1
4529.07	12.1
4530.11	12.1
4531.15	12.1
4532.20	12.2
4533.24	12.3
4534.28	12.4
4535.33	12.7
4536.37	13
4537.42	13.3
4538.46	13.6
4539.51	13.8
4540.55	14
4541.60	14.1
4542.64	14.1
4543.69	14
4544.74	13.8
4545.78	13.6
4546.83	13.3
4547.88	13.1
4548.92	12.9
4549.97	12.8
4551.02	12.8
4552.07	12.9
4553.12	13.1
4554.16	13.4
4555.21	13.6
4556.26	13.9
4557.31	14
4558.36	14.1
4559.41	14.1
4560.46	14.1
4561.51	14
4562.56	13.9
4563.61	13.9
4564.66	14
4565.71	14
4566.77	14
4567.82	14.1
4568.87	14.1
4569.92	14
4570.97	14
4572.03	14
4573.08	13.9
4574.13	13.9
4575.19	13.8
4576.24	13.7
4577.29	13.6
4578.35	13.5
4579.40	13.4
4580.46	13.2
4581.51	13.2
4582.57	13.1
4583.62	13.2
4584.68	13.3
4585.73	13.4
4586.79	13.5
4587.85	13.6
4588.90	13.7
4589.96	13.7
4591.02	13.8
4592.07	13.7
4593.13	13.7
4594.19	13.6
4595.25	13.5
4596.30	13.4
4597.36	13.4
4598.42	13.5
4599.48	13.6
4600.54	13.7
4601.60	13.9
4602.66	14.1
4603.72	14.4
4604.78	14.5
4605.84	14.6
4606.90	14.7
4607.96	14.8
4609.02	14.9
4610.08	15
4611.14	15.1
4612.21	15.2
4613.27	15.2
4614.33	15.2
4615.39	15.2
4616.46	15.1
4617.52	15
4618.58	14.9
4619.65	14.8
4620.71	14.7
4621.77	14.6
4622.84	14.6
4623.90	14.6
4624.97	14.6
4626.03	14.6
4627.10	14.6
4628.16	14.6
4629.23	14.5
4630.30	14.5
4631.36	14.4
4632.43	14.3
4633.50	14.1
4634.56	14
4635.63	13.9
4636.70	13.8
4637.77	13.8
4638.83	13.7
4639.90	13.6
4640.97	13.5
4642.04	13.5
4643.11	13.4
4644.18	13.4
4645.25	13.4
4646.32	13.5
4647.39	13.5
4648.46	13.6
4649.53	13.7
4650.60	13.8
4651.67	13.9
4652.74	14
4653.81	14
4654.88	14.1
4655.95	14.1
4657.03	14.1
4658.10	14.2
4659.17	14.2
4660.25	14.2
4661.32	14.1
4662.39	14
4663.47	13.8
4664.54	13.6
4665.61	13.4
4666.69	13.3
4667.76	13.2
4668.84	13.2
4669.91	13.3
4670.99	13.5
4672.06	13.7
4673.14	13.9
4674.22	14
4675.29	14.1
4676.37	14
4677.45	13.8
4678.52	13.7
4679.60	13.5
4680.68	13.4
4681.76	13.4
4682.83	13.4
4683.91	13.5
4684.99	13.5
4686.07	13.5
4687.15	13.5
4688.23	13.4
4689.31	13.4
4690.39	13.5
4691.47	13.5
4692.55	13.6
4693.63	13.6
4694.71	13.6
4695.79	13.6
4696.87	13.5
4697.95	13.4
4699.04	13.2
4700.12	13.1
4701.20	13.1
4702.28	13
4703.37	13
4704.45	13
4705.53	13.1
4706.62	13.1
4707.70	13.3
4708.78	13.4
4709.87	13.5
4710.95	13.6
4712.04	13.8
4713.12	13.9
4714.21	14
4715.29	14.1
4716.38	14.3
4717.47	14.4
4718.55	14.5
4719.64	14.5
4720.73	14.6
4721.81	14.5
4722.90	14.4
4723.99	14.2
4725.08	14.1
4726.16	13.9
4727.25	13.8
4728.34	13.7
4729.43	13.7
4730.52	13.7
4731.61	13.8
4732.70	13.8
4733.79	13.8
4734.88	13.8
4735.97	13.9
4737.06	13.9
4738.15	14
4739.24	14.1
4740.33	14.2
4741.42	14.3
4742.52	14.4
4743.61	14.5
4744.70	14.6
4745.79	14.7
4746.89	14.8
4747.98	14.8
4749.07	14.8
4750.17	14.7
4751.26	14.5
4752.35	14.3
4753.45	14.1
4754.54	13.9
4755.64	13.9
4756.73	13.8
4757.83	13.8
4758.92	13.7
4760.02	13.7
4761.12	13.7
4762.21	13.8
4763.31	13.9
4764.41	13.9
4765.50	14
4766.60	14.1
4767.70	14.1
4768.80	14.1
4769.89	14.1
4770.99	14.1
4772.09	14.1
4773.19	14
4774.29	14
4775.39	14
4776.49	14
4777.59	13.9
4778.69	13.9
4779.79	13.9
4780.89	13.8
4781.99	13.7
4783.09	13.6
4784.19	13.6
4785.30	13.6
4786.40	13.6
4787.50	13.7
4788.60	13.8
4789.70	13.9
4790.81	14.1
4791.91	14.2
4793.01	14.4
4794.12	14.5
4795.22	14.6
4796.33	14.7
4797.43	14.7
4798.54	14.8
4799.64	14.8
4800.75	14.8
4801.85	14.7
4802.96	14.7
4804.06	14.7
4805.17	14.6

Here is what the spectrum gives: 0.29 mag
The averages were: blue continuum 9.26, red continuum 14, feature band 7.79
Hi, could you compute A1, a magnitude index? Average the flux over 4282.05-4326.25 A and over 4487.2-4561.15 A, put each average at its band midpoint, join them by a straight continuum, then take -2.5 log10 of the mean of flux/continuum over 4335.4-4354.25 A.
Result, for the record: -0.144 mag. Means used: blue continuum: 8.86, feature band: 11.1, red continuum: 13.4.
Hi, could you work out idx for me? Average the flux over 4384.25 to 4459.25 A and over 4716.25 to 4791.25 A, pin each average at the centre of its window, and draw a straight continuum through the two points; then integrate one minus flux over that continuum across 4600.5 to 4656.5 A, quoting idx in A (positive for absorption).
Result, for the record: -4.7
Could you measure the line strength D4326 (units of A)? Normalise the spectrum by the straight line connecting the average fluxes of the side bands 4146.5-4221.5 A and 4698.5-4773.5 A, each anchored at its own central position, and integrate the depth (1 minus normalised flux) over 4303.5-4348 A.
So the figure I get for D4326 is 1.70 A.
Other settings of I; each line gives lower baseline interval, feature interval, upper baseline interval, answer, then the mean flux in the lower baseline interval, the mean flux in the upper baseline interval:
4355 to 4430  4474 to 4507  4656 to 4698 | -0.10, 11.3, 13.7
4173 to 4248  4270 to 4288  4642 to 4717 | 0.08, 9.39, 13.6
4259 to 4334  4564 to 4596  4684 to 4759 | -0.11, 9.34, 13.9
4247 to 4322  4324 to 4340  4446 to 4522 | -0.08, 9.19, 13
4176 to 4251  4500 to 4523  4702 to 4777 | -0.15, 9.42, 14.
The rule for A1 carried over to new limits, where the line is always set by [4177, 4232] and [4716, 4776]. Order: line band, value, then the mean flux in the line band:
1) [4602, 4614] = -0.15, 14.8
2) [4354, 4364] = -0.09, 11.5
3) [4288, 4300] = 0.16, 8.63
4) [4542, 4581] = -0.11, 13.7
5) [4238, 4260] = -0.06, 10.1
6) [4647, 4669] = -0.04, 13.8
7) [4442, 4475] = -0.08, 12.4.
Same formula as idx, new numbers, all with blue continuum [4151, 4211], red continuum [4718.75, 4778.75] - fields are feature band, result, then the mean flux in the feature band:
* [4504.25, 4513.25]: -1.5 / 14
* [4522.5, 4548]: -1.5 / 13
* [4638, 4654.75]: -0.5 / 13.7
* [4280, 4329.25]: 6.0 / 9.01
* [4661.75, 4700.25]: -0.1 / 13.6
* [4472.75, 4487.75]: -1.7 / 13.1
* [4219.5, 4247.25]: 0.3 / 9.54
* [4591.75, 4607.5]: -1.3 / 13.9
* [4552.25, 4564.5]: -1.3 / 13.8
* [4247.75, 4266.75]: -0.3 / 9.99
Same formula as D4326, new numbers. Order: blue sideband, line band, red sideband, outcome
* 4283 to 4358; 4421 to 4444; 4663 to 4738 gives -2.8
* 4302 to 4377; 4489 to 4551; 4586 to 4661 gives -2.3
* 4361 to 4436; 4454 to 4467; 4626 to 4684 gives 0.3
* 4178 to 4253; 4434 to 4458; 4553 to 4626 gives -0.3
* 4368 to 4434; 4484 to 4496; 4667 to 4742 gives -1.1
